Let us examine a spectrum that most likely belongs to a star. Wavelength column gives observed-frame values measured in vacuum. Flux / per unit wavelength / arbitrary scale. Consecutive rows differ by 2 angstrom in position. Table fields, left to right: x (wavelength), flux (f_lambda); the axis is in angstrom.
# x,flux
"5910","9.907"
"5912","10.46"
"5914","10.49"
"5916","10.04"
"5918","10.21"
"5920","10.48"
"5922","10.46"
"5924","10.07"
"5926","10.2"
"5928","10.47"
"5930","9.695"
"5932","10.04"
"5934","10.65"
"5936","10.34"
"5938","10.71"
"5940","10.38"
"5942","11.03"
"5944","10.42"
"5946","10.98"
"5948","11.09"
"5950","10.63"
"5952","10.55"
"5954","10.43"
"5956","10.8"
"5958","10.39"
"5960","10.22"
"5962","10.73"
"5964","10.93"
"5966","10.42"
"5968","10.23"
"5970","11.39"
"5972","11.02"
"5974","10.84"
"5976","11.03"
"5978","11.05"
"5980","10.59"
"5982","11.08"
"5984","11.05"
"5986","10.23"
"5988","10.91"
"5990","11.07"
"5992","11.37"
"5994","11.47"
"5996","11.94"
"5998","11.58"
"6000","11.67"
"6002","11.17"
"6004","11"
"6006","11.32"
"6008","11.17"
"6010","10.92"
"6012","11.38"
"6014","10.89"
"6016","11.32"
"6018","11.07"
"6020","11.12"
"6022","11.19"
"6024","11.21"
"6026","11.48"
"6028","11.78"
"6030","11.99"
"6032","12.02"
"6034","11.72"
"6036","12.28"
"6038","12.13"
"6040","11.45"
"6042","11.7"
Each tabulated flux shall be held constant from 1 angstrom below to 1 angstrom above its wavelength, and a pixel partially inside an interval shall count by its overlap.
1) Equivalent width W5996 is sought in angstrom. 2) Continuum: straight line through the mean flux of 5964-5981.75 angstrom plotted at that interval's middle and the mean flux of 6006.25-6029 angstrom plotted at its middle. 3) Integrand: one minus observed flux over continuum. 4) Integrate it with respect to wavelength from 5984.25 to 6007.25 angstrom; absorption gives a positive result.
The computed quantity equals -0.4 angstrom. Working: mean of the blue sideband 10.8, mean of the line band 11.2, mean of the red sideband 11.2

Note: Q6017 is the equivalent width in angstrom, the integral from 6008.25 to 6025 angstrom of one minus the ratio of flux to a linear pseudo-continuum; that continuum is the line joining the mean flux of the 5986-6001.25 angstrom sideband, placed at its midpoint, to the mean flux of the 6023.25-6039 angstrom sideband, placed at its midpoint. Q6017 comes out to 0.7 angstrom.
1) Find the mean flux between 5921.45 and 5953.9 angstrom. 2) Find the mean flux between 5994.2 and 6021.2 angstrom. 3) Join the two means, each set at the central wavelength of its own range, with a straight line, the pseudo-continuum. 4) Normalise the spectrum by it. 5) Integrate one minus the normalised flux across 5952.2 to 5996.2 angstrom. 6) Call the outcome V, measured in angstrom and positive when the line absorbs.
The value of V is 0.21 angstrom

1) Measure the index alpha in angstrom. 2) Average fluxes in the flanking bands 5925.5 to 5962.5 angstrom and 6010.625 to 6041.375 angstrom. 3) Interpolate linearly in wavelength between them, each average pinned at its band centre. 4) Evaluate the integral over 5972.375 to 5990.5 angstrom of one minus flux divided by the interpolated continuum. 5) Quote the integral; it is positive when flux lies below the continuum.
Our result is 0.2 angstrom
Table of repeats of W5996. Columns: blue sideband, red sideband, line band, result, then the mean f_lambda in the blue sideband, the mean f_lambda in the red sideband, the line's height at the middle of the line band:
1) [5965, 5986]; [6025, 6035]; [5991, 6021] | 0.2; 10.8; 11.8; 11.4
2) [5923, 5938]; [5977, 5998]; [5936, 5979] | -0.3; 10.2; 11.1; 10.6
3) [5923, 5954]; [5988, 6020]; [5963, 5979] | 0.0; 10.5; 11.3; 10.9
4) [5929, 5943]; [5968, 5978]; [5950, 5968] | 0.4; 10.4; 11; 10.8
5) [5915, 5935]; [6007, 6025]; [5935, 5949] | -0.4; 10.2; 11.1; 10.4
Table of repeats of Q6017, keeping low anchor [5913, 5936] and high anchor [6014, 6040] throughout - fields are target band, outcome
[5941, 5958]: -0.2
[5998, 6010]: 0.0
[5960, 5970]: 0.1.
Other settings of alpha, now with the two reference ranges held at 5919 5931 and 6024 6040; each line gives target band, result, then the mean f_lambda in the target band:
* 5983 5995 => 0.2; 11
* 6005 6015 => 0.3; 11.1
